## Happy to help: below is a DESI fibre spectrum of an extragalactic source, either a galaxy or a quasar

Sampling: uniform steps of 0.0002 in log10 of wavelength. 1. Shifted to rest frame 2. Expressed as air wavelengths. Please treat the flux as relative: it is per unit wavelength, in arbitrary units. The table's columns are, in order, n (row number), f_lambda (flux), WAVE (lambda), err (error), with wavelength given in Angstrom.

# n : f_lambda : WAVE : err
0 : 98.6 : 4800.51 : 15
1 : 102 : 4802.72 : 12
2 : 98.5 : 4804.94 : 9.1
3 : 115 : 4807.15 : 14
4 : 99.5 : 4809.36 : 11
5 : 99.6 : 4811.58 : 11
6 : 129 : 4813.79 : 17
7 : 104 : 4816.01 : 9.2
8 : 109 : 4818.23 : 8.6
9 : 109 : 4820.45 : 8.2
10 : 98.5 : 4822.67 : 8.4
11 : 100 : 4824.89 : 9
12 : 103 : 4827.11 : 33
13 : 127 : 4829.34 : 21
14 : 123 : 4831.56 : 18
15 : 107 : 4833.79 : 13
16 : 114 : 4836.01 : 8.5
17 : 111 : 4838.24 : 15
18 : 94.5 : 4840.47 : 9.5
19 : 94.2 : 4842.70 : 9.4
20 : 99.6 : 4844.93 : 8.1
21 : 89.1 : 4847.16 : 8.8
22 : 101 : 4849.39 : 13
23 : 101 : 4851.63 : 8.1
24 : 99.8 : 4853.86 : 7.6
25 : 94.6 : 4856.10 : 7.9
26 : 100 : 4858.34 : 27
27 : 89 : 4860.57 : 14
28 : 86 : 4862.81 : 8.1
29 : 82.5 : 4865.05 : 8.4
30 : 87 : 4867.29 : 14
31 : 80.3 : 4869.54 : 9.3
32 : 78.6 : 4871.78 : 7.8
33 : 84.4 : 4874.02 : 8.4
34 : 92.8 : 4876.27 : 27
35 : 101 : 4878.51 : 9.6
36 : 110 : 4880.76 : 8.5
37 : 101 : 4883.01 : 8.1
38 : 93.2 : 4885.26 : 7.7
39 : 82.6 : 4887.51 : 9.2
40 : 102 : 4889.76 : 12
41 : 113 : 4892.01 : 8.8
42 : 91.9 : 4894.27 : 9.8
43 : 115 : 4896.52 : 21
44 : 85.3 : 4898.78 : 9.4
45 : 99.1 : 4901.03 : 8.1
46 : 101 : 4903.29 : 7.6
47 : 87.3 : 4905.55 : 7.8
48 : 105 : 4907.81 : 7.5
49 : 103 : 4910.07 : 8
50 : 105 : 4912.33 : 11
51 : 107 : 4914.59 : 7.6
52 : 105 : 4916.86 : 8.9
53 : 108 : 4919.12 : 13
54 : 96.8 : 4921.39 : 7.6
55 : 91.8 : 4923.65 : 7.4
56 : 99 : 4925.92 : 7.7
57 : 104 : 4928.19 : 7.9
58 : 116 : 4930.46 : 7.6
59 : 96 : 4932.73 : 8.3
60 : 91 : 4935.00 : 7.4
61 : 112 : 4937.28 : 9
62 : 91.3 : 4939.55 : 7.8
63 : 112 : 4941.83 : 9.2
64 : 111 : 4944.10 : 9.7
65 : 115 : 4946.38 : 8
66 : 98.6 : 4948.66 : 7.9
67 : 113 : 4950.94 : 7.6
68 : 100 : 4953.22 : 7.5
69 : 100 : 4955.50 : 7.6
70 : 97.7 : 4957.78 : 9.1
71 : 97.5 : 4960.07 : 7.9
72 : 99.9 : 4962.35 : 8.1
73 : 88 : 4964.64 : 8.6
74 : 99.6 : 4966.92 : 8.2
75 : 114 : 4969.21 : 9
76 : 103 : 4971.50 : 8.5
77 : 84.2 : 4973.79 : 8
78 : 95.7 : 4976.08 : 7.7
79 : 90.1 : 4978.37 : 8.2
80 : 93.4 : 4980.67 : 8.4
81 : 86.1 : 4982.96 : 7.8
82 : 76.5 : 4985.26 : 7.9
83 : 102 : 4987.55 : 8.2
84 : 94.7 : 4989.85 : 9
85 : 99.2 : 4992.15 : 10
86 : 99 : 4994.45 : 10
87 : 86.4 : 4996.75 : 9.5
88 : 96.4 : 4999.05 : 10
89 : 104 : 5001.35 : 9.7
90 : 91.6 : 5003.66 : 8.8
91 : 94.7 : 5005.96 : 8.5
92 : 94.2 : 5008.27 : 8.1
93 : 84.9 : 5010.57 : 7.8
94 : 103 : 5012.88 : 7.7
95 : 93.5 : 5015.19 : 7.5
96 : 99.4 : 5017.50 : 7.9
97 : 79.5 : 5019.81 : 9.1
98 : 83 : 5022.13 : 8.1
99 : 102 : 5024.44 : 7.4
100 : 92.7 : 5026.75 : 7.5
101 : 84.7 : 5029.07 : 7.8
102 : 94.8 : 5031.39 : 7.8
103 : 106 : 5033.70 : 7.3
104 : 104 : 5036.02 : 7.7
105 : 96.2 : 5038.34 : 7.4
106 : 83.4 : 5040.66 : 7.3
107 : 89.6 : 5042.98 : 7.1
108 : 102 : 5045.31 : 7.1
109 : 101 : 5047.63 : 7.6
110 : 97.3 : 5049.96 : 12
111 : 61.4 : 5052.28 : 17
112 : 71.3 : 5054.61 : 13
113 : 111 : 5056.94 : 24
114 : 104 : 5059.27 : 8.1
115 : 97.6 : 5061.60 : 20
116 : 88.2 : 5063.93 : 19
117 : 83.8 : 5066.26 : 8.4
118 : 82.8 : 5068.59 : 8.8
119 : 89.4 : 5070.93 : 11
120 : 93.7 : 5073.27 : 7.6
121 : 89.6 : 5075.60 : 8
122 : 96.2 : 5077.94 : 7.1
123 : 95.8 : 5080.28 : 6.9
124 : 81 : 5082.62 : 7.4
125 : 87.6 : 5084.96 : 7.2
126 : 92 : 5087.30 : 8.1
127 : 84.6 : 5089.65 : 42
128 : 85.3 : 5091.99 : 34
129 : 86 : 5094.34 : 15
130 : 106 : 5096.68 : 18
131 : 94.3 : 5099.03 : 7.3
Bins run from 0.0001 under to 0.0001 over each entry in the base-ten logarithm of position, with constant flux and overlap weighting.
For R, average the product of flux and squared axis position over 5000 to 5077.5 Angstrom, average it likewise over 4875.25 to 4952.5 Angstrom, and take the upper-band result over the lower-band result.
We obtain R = 1.0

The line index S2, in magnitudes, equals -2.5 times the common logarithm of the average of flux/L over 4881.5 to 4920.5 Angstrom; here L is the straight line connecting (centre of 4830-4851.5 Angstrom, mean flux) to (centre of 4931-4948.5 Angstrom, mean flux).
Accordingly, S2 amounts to 0.04 mag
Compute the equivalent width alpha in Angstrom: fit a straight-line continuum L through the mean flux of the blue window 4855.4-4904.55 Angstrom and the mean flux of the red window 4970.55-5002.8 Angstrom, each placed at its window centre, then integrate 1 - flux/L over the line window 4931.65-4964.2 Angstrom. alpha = -2.9 Angstrom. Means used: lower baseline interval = 94.1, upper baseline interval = 93.5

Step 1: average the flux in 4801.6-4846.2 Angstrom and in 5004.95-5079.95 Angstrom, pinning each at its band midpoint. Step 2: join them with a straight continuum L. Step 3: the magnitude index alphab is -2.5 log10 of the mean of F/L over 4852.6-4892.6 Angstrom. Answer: 0.12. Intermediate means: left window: 107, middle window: 93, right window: 92.4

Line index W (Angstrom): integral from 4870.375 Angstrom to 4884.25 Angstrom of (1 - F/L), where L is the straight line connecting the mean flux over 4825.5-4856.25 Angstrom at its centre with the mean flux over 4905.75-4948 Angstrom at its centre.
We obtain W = 1.3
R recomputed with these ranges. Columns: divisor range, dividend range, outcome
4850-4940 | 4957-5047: 1.01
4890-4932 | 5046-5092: 0.94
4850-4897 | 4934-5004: 1.08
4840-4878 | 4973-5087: 1.08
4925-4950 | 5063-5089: 0.90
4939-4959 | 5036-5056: 0.88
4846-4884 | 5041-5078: 1.06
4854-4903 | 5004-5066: 1.05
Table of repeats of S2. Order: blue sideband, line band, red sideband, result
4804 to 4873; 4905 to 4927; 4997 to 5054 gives -0.040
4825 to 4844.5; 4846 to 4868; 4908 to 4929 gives 0.149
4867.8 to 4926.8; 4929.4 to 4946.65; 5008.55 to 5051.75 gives -0.093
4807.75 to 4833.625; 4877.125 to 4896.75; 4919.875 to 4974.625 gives 0.051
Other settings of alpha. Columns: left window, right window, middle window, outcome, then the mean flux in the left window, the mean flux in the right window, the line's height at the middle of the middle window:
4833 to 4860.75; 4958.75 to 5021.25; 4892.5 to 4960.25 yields -3.63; 99.9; 94.4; 96.8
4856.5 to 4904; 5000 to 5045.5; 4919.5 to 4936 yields -1.00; 94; 94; 94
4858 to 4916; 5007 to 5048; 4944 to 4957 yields -1.49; 95.5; 94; 94.8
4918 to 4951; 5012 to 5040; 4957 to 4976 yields 0.47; 103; 94.6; 100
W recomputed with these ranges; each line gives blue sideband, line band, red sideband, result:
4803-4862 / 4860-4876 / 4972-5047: 2.8 Angstrom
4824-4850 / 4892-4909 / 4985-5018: 0.4 Angstrom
